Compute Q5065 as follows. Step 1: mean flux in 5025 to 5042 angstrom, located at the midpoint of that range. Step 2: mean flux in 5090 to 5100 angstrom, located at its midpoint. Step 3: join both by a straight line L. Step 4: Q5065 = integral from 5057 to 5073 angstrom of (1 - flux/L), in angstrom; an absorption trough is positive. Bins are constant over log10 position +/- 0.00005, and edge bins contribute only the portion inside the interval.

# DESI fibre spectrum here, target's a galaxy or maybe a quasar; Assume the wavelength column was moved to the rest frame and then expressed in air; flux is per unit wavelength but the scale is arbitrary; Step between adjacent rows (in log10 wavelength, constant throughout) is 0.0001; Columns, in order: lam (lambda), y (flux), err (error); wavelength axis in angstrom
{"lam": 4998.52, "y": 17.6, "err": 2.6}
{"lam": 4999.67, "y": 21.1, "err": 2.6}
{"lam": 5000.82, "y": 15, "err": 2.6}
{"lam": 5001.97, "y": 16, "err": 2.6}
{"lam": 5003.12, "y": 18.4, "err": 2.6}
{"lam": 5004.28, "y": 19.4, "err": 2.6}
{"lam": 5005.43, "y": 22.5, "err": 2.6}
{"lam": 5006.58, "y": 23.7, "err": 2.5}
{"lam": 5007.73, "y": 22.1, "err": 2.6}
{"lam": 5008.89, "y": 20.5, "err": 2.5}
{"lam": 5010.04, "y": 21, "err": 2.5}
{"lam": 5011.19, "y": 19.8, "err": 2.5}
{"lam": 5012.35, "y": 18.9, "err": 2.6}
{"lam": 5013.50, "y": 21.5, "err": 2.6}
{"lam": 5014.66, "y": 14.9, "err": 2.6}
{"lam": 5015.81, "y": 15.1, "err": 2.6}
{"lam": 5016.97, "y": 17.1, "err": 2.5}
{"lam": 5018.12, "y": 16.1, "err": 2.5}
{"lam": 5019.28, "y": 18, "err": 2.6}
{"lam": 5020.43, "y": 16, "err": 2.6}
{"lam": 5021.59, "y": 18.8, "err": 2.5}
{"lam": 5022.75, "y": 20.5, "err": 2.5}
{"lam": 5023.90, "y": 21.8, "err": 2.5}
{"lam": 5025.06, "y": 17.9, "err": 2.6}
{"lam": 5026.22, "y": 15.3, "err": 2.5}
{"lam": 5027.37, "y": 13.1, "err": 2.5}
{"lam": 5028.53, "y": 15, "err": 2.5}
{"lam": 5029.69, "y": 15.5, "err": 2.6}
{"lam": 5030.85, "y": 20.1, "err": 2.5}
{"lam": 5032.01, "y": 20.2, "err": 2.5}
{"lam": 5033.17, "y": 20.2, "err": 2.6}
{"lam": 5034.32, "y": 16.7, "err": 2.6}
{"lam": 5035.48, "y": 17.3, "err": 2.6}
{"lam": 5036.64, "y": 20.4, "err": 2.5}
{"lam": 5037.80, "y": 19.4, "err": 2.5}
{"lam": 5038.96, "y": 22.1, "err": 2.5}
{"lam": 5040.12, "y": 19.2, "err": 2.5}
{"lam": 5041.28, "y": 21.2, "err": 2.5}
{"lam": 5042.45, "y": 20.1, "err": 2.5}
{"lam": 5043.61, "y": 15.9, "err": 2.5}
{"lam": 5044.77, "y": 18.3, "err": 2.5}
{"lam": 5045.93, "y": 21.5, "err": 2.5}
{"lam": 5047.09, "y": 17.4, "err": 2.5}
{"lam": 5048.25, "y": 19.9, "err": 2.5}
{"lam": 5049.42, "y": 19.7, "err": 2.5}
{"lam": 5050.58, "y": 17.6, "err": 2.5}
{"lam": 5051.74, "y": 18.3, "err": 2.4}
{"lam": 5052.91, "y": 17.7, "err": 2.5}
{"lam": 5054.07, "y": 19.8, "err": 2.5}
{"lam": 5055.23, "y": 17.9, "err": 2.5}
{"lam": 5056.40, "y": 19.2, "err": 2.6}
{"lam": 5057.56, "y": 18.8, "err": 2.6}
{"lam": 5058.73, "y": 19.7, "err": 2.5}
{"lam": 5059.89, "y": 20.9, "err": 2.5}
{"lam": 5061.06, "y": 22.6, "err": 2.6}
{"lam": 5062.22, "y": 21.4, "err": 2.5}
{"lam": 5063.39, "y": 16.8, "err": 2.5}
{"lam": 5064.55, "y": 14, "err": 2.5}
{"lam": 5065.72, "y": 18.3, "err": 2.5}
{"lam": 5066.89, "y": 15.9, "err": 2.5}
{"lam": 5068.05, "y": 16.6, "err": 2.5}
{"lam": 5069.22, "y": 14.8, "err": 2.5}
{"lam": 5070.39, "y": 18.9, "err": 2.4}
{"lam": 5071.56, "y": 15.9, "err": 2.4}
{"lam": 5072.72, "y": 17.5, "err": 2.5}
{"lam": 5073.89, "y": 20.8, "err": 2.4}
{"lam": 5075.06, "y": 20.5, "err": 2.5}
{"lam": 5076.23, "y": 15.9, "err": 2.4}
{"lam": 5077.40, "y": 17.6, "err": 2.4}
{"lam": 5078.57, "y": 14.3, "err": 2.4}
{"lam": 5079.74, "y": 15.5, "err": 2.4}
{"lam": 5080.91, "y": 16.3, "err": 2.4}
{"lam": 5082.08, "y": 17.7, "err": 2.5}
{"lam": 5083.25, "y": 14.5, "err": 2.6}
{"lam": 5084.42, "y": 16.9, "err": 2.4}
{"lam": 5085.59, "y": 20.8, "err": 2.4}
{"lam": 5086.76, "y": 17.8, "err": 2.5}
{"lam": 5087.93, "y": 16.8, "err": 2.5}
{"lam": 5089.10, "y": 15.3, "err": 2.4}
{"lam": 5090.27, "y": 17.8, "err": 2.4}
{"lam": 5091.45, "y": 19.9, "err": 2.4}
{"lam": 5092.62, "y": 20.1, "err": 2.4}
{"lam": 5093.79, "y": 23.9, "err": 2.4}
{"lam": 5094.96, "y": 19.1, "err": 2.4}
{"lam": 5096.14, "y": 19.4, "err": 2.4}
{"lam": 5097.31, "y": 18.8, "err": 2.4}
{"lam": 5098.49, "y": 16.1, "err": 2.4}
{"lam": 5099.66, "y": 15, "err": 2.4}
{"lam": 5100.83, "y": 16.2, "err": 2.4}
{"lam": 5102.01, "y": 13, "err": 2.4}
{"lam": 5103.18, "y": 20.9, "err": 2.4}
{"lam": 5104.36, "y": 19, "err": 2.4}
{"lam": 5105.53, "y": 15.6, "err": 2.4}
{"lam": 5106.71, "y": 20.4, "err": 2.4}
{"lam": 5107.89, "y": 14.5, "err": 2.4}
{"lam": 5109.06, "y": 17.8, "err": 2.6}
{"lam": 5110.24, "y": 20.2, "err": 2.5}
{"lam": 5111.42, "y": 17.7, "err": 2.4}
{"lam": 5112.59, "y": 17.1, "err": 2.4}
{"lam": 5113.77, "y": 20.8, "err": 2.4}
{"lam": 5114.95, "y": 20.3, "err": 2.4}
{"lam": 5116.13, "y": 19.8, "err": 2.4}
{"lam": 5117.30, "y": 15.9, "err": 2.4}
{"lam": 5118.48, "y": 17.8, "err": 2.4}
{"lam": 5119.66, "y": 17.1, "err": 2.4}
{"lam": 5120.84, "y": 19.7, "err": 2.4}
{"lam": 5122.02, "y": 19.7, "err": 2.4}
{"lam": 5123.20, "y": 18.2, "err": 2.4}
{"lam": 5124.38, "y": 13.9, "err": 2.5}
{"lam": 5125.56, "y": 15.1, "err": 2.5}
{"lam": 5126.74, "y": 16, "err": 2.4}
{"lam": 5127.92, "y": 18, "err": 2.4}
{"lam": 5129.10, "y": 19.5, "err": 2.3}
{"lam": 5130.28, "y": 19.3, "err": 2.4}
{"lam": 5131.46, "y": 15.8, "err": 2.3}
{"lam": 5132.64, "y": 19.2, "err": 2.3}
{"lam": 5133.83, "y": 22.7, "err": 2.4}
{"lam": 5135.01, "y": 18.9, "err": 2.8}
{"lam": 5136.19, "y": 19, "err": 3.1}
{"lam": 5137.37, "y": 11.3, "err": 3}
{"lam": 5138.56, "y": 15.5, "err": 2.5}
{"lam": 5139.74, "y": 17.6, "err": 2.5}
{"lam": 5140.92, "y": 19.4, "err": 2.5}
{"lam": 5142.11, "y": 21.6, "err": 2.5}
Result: 0.5 angstrom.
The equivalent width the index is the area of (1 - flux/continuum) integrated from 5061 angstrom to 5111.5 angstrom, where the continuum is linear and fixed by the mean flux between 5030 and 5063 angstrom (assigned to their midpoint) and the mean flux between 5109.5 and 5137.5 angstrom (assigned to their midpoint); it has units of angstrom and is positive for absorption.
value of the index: 2.92 angstrom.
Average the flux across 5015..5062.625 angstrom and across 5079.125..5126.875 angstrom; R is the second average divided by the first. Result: 0.96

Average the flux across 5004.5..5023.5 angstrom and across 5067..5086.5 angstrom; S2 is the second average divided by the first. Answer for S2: 0.89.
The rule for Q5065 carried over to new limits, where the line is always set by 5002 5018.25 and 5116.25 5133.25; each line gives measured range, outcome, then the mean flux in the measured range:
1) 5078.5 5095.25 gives 0.27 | 17.9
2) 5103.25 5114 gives -0.20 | 18.2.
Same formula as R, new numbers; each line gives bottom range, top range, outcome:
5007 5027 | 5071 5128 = 0.96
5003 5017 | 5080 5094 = 0.91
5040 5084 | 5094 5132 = 0.98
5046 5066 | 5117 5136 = 0.95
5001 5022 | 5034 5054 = 1.01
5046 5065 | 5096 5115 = 0.93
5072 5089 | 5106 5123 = 1.07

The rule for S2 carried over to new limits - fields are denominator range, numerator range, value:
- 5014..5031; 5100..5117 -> 1.06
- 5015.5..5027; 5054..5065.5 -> 1.08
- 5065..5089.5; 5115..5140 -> 1.04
